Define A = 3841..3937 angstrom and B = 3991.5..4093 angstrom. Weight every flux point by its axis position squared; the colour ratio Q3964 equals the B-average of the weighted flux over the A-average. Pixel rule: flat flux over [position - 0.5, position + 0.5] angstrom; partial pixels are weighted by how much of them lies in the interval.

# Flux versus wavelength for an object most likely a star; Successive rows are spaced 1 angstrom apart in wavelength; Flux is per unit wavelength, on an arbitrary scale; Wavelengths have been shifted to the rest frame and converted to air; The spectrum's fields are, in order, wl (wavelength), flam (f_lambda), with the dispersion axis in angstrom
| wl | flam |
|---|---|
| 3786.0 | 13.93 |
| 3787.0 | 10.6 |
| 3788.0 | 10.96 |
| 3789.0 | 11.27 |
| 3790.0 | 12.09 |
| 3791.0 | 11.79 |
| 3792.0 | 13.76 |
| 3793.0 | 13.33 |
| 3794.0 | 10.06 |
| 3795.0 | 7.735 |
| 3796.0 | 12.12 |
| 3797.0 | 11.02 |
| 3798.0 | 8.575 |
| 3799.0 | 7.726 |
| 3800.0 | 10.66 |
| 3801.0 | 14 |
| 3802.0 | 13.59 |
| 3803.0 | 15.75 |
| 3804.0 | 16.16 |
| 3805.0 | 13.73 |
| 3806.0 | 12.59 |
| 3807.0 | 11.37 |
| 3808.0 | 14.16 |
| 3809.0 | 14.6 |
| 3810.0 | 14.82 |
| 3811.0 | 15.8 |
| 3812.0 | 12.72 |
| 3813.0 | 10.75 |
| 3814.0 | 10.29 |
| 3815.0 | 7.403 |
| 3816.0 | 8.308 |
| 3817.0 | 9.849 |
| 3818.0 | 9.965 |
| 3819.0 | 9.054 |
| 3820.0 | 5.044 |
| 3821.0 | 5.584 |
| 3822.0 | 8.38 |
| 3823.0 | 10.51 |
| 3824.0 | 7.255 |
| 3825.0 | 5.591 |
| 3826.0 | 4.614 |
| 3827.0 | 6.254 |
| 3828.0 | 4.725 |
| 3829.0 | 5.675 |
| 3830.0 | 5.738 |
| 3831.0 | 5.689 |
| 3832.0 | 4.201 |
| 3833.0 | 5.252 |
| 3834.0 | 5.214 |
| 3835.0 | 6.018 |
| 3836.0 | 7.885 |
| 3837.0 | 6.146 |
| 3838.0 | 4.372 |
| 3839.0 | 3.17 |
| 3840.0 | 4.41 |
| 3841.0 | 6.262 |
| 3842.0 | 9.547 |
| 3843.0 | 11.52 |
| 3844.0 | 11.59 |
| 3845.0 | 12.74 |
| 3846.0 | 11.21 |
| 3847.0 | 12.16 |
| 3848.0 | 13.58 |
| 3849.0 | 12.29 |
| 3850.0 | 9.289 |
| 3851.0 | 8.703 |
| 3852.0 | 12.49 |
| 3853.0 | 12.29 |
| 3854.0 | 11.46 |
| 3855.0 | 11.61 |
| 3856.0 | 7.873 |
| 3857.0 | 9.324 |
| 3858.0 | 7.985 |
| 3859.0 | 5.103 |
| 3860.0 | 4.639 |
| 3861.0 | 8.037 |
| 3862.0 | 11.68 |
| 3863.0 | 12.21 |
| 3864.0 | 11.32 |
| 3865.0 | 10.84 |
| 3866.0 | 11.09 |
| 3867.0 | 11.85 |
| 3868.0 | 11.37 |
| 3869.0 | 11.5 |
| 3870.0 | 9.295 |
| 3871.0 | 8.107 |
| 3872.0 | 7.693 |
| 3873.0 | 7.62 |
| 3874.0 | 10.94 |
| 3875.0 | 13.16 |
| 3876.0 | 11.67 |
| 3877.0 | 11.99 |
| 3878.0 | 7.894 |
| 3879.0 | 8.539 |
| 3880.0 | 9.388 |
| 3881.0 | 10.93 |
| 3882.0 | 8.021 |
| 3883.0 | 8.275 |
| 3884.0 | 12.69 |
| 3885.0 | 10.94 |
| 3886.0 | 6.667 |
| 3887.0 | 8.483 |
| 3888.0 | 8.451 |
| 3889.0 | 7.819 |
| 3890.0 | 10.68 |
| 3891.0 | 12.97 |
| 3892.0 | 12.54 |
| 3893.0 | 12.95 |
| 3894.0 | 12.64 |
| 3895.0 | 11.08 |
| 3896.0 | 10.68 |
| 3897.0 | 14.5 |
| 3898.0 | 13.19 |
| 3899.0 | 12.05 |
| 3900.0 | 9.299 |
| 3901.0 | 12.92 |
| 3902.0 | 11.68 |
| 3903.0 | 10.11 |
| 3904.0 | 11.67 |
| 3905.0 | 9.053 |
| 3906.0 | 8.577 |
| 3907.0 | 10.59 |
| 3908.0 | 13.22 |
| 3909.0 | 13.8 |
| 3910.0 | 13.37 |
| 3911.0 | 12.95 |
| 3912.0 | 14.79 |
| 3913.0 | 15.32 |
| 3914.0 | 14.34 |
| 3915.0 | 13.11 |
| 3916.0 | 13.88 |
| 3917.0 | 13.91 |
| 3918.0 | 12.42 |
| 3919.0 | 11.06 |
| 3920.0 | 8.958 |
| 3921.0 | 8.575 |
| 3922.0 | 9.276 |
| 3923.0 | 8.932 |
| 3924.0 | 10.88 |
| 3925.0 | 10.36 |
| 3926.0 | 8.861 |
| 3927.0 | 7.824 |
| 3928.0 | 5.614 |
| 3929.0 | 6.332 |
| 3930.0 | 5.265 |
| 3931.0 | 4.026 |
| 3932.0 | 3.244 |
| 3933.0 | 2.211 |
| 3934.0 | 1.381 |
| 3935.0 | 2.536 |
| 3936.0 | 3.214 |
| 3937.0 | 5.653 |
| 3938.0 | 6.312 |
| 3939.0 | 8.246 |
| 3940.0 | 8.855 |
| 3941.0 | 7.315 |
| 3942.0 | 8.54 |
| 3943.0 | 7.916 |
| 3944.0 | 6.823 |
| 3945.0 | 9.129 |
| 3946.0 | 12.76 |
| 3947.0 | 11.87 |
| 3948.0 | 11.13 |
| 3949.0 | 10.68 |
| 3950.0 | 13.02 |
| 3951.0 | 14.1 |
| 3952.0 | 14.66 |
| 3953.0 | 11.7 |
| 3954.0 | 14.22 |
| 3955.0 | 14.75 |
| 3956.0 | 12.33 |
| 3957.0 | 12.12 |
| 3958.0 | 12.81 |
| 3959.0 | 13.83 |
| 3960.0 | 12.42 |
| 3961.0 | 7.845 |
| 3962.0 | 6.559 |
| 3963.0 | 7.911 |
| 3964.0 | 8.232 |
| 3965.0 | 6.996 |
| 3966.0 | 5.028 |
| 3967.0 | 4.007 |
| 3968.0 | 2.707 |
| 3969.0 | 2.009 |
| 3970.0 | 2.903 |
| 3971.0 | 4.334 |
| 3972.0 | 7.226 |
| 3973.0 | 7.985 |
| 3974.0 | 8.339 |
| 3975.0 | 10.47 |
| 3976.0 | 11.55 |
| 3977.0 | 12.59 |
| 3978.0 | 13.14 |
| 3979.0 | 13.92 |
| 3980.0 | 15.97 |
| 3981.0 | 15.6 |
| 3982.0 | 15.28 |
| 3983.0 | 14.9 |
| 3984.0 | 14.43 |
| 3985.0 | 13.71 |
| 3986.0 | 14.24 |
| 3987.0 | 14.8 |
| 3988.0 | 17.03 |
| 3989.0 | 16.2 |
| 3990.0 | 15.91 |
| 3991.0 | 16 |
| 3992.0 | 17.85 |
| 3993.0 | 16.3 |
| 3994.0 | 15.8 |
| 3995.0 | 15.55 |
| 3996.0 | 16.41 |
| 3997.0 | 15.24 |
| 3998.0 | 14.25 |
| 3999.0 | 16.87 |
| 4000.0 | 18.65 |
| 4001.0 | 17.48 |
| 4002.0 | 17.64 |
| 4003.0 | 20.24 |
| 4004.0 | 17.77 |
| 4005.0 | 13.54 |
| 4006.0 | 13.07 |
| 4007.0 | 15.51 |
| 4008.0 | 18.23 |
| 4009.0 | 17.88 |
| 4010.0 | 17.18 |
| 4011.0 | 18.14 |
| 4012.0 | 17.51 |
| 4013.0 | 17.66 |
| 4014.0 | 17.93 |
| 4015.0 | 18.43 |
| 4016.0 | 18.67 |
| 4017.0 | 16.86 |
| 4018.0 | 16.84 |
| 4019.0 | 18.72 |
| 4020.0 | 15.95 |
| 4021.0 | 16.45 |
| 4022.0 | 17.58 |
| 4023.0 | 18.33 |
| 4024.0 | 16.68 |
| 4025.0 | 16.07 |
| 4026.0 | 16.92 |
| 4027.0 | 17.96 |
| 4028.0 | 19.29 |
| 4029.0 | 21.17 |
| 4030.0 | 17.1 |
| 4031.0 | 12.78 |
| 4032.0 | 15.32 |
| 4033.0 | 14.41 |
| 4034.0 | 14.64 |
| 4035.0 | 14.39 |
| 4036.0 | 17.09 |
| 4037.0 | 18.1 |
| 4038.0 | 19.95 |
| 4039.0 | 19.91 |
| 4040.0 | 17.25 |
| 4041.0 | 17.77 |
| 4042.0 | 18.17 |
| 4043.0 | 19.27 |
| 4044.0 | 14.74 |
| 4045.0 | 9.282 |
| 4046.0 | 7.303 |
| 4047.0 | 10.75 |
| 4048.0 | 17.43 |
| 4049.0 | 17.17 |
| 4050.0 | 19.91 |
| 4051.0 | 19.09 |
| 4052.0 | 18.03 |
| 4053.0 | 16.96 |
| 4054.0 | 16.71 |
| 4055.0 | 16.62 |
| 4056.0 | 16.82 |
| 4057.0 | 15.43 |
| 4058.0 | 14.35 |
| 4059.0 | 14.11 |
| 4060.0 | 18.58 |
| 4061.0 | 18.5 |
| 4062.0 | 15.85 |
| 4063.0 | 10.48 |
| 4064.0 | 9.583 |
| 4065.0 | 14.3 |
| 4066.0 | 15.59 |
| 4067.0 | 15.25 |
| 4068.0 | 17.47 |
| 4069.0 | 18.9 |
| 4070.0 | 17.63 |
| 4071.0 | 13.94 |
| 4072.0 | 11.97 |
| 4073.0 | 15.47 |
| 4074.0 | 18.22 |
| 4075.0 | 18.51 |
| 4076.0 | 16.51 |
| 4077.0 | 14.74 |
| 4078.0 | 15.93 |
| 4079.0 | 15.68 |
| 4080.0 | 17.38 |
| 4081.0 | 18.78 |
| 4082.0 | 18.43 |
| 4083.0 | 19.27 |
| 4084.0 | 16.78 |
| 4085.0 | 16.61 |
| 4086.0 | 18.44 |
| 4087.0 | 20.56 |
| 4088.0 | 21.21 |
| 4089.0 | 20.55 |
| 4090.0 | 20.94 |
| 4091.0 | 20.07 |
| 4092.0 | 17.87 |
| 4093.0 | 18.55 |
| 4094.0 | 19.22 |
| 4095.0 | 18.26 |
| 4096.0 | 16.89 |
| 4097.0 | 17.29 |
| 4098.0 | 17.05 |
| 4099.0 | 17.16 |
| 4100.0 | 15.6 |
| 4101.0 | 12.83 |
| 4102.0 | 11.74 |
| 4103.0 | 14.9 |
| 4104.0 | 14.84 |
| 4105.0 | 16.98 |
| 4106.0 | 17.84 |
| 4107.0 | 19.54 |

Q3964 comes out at 1.80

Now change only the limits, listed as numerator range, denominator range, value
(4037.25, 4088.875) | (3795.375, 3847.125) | 2.02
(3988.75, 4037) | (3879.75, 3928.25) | 1.61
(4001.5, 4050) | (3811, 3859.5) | 2.20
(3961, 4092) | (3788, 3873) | 1.76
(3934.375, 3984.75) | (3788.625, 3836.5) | 1.08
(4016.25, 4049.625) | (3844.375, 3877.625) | 1.73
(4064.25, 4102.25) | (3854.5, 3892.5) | 1.95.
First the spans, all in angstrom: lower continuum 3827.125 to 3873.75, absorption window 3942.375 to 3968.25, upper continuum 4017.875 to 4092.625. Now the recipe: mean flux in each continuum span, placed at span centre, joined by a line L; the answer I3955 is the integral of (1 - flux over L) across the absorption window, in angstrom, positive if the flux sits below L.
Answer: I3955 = 5.06 angstrom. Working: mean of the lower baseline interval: 8.75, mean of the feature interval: 10.3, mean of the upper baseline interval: 16.7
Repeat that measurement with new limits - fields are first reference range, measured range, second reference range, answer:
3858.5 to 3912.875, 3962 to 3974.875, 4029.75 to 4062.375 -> 7.3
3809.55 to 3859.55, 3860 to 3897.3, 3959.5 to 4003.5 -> -2.6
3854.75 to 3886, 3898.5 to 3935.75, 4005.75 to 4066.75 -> 5.6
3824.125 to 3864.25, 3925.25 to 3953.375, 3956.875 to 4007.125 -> 8.6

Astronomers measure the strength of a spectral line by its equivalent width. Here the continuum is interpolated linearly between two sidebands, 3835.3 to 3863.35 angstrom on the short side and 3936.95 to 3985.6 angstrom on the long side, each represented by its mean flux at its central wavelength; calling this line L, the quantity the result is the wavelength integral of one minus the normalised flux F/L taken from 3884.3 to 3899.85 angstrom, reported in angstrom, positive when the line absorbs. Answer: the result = -2.3 angstrom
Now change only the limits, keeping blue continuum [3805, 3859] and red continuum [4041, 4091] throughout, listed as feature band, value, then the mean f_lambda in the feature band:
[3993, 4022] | -4.67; 16.9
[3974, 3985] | 0.14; 13.5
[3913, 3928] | 1.17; 10.9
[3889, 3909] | -0.81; 11.6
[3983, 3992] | -0.94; 15.4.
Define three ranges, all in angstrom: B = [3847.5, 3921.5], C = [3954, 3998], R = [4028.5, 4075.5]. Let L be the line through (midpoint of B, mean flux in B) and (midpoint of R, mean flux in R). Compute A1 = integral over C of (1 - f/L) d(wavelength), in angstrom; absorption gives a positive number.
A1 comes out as 6.3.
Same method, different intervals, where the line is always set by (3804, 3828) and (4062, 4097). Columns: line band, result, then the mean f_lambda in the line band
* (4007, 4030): -3.40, 17.7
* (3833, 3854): 3.39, 9.01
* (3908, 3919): -0.93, 13.6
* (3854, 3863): 1.97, 8.68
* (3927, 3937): 6.89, 4.06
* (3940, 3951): 2.78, 10.1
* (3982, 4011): -2.67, 16.2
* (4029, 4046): -0.25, 16.1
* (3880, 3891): 2.20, 9.47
